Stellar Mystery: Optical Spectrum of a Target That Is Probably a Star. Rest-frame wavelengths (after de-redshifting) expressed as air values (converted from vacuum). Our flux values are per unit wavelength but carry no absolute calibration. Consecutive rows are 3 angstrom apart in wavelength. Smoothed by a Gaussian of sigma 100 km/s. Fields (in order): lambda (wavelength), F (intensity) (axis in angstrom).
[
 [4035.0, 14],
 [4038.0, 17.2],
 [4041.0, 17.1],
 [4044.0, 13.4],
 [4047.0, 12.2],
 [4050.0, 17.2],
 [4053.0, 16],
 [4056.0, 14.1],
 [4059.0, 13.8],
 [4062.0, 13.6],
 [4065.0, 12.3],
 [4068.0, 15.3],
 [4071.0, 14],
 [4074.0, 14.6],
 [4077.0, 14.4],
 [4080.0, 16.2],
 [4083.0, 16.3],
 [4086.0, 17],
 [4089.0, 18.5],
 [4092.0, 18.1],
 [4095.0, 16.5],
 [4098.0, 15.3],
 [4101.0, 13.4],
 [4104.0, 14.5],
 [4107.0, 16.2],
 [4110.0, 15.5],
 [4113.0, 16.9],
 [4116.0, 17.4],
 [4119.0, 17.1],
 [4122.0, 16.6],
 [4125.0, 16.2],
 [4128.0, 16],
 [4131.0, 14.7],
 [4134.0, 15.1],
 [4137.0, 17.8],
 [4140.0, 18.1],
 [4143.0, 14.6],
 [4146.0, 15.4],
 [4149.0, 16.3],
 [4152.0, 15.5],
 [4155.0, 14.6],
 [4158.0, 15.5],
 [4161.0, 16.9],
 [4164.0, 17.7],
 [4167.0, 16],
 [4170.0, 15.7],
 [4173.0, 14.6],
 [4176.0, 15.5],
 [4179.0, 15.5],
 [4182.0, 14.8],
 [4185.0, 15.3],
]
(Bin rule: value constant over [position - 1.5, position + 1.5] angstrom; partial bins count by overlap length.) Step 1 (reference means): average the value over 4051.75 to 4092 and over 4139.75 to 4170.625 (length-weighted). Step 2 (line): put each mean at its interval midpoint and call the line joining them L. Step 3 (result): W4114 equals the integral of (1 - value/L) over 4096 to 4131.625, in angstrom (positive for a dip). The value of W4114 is -0.6 angstrom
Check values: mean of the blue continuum 15.2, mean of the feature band 15.9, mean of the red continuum 16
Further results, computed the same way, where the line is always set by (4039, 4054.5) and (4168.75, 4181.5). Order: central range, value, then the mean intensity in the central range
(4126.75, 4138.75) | -0.5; 15.9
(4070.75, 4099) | -1.7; 16.2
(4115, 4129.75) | -1.3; 16.6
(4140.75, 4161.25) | -0.4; 15.6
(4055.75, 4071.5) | 1.5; 13.8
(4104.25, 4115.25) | -0.6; 16.1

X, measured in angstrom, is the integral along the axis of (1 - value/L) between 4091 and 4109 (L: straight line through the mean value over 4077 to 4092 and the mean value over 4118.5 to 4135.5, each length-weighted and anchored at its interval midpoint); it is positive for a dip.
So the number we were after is 1.0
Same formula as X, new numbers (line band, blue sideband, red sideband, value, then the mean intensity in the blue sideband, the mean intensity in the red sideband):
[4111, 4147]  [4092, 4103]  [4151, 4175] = -1.6 angstrom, 15.5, 15.8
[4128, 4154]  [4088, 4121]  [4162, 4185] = 0.1 angstrom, 16.3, 15.7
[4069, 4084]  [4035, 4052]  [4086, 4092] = 1.9 angstrom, 15.3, 18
